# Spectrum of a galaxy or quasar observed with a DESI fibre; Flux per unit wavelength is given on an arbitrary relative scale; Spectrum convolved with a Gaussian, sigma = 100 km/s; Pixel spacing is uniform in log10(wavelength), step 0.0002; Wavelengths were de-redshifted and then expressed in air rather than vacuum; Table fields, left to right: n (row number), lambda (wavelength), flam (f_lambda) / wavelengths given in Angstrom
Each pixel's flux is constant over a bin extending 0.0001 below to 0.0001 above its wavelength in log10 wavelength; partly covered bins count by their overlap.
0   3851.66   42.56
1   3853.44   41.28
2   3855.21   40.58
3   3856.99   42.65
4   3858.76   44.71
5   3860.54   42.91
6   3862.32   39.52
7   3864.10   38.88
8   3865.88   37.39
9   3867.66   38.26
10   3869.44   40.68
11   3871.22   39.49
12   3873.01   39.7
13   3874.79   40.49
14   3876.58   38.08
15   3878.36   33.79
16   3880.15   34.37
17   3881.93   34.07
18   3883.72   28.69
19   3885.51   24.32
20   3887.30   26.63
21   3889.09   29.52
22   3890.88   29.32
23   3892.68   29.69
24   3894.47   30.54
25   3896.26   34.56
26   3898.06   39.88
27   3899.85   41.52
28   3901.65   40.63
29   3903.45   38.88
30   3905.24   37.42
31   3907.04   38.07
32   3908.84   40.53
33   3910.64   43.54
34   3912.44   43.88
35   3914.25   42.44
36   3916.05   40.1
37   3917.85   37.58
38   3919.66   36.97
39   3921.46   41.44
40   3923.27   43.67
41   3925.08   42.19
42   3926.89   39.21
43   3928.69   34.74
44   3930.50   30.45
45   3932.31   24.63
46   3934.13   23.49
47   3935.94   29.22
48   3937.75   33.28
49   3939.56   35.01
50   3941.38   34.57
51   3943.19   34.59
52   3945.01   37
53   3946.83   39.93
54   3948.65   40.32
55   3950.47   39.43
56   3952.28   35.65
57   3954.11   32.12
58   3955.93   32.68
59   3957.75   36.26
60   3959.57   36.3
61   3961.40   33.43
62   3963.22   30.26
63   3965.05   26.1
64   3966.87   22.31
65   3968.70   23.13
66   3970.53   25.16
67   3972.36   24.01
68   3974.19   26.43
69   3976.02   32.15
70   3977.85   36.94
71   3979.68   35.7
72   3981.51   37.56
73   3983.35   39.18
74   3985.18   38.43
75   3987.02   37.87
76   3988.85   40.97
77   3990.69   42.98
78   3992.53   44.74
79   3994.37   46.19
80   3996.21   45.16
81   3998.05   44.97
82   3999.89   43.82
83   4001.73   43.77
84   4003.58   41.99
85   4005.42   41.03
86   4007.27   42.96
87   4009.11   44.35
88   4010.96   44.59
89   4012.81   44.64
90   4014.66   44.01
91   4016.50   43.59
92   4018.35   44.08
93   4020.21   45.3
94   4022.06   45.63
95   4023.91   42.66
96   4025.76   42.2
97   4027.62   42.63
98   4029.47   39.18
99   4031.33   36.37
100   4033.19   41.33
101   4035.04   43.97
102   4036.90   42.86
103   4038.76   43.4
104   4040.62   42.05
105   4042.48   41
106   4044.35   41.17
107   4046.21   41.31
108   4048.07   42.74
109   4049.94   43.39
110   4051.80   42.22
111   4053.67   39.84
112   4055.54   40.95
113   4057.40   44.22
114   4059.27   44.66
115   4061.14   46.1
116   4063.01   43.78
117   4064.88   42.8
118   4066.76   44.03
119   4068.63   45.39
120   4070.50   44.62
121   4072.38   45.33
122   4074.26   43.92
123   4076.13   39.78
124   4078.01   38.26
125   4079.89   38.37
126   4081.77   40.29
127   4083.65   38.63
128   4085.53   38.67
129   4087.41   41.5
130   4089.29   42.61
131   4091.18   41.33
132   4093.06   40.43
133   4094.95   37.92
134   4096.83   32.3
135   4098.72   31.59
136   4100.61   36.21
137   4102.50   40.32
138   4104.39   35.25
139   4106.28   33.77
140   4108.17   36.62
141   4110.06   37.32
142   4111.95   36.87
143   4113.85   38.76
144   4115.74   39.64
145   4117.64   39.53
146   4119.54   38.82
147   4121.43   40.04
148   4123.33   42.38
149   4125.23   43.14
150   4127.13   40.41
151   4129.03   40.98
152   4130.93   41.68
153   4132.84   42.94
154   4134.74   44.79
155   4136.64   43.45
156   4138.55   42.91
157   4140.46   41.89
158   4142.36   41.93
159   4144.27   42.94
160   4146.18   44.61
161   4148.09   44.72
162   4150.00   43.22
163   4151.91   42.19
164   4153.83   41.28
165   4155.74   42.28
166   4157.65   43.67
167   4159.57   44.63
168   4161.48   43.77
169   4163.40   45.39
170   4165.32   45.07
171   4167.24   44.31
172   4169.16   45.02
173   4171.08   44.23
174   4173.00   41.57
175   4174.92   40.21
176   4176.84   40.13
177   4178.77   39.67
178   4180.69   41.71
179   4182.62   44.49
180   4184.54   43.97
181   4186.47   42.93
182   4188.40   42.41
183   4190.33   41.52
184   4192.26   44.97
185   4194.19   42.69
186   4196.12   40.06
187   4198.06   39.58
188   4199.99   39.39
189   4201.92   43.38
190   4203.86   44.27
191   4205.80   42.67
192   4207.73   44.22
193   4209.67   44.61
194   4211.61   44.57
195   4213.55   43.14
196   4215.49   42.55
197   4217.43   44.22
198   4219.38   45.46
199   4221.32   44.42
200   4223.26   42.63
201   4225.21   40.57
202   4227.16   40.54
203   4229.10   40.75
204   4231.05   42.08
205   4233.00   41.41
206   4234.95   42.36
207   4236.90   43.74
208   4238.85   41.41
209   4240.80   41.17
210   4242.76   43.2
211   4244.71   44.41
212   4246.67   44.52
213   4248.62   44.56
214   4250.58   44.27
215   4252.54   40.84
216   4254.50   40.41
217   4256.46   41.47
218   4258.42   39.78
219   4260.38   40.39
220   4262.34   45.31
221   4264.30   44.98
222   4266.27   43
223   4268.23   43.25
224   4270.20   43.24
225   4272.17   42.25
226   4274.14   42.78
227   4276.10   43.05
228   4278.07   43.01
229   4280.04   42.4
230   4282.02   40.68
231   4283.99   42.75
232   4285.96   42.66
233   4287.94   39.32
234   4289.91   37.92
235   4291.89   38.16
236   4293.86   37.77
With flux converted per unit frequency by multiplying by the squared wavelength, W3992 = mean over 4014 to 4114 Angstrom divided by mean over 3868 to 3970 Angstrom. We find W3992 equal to 1.3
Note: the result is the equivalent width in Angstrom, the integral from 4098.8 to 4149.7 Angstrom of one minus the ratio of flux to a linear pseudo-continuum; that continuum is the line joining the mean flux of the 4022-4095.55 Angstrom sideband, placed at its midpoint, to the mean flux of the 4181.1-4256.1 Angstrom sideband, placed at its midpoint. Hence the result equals 2.3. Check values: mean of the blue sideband 41.9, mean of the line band 40.4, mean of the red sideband 42.7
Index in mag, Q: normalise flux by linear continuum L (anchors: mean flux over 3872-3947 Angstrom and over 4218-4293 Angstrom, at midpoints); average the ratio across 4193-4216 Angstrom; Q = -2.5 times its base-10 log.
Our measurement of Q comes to -0.03 mag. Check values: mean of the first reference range 35.6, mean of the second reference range 42.2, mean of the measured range 42.6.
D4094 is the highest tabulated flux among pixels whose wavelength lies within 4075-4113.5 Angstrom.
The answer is 42.61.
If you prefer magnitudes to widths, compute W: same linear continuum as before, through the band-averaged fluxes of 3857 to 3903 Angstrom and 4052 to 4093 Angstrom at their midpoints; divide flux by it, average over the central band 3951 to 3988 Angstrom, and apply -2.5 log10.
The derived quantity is 0.21 mag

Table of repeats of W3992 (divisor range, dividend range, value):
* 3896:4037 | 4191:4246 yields 1.27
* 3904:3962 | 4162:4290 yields 1.34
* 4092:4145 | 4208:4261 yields 1.14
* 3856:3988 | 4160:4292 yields 1.40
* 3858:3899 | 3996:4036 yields 1.30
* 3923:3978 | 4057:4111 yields 1.32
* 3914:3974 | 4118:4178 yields 1.40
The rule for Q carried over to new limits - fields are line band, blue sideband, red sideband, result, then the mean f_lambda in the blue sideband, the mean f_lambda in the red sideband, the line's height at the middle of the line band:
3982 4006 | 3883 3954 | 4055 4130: -0.13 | 35.7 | 40.2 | 37.6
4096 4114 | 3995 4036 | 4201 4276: 0.20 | 43.1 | 42.9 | 43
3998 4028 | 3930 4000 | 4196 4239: -0.21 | 34.6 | 42.6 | 36.1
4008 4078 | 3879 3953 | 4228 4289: -0.13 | 35.7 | 42.4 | 38.2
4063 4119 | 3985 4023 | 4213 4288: 0.10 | 43.5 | 42.6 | 43.2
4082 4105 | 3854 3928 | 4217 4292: 0.06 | 37.7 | 42.3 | 40.3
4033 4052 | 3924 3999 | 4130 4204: -0.12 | 34.8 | 42.8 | 37.9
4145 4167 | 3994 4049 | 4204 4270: -0.02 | 42.9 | 42.8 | 42.9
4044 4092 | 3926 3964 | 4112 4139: -0.09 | 34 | 41.2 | 38.9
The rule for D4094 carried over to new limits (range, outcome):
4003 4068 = 46.1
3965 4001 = 46.19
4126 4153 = 44.79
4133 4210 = 45.39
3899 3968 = 43.88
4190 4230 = 45.46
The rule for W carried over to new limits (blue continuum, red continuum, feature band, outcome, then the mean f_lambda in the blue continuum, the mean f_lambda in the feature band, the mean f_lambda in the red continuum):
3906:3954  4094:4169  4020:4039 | -0.090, 36.9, 42.2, 40.8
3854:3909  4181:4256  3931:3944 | 0.223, 36.6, 30.7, 42.7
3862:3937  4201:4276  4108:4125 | 0.034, 36.1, 39.2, 42.9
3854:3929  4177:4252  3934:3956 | 0.109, 37.7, 34.9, 42.7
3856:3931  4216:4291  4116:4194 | -0.041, 37.5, 42.6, 42.4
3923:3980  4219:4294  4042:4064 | -0.189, 32.7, 42.7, 42.1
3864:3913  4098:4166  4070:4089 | -0.026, 36.1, 40.9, 41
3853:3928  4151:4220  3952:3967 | 0.215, 37.8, 32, 42.9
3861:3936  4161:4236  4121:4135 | -0.020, 36.3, 42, 42.7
